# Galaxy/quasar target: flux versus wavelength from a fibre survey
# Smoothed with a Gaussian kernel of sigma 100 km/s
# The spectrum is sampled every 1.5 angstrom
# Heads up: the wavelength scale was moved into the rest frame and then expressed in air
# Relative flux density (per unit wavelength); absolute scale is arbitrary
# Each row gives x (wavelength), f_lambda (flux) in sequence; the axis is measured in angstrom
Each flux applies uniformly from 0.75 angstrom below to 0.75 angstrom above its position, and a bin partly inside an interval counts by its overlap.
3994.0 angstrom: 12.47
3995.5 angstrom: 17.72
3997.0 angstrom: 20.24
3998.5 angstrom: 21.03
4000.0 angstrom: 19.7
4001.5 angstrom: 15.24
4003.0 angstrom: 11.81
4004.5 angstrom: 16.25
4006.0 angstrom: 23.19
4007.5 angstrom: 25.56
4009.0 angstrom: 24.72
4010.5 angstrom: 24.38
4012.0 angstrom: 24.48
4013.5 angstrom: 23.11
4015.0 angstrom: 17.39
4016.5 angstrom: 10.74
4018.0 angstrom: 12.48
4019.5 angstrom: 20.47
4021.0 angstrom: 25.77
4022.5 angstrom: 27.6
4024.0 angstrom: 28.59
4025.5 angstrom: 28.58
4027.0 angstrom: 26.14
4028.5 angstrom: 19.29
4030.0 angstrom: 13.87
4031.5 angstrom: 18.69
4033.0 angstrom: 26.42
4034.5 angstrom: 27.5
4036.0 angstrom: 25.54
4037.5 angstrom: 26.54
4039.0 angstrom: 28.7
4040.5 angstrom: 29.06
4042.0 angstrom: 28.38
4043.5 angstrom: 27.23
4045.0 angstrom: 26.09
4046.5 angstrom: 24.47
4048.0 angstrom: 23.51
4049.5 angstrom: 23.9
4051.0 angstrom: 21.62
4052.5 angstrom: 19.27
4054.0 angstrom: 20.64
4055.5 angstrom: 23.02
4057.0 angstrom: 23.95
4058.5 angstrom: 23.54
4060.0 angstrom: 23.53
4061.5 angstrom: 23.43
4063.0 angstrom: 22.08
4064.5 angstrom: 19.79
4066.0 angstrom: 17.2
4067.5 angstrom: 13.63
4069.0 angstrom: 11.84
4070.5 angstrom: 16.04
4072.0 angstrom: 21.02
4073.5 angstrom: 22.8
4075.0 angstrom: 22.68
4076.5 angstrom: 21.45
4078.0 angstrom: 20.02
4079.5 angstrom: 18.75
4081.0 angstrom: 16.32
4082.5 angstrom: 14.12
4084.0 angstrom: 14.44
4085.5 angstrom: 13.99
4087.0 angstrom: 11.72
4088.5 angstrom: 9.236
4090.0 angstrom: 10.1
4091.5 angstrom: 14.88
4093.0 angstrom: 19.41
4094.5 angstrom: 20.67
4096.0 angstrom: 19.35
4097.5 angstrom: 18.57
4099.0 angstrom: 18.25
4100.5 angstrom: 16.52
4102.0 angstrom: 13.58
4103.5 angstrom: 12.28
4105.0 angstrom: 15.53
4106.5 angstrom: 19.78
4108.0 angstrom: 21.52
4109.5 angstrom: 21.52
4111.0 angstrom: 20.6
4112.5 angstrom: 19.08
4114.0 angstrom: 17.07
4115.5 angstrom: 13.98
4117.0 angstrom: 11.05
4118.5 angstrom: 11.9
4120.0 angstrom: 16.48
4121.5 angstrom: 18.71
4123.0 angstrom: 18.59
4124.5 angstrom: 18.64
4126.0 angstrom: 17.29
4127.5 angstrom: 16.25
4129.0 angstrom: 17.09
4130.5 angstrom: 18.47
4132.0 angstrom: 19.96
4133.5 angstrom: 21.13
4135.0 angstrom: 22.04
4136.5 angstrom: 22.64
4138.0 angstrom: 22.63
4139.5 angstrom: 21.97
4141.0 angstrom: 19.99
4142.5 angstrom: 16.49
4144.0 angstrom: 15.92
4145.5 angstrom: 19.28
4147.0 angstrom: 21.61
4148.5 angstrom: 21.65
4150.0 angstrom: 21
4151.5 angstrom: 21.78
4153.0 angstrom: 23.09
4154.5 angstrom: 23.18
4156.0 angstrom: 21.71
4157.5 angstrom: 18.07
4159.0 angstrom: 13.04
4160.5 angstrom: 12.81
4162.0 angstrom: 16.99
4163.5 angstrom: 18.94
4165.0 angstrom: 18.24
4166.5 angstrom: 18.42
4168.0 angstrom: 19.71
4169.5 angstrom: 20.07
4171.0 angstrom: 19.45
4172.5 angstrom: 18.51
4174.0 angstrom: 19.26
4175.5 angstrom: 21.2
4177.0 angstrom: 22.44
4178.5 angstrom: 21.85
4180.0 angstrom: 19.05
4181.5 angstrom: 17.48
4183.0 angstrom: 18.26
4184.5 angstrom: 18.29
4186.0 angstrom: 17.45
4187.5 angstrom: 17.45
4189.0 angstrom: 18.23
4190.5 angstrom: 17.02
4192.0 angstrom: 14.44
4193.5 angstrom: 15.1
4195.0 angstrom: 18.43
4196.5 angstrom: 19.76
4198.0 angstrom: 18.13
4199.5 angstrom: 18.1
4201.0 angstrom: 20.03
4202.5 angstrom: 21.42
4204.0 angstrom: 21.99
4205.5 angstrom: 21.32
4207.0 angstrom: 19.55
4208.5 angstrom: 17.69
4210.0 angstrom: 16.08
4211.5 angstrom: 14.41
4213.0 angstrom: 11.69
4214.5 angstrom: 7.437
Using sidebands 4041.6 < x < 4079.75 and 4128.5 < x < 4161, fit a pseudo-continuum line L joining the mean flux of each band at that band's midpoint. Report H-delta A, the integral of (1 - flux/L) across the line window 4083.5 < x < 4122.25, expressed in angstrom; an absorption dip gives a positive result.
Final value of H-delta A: 8.4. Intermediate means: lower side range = 21.5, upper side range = 19.9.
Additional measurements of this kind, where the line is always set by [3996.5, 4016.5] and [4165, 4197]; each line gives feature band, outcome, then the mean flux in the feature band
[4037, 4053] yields -4.5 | 25.4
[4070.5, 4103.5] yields 4.4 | 16.9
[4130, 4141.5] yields -1.3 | 21.2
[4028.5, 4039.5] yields -2.0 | 23.5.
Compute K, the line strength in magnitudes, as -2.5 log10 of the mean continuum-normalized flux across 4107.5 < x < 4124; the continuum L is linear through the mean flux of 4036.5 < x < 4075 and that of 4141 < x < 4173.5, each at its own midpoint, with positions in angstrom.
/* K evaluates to 0.18 mag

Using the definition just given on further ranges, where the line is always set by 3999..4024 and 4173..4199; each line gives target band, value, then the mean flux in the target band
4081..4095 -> 0.342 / 14.3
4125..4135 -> 0.026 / 18.6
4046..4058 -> -0.130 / 22.5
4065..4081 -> 0.073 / 18.5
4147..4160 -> -0.085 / 20.4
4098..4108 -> 0.178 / 16.5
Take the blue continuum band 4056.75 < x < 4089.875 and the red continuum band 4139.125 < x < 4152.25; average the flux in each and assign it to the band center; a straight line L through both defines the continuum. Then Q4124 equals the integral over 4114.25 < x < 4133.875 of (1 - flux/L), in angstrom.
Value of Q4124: 2.6 angstrom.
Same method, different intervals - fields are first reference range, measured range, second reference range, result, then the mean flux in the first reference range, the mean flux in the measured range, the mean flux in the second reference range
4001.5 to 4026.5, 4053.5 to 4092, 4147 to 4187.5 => 4.76 angstrom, 21.4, 18.1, 19.3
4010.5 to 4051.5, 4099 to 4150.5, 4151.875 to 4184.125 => 5.57 angstrom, 23.6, 18.3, 19.2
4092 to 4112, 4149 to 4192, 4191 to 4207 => -0.65 angstrom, 18.2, 19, 18.9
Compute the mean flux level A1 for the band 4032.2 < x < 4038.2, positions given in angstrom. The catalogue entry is 26.4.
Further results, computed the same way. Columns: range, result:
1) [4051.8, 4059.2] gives 22.1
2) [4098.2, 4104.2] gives 15.2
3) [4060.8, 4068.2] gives 19.2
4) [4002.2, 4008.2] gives 19.1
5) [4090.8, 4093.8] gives 17.2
